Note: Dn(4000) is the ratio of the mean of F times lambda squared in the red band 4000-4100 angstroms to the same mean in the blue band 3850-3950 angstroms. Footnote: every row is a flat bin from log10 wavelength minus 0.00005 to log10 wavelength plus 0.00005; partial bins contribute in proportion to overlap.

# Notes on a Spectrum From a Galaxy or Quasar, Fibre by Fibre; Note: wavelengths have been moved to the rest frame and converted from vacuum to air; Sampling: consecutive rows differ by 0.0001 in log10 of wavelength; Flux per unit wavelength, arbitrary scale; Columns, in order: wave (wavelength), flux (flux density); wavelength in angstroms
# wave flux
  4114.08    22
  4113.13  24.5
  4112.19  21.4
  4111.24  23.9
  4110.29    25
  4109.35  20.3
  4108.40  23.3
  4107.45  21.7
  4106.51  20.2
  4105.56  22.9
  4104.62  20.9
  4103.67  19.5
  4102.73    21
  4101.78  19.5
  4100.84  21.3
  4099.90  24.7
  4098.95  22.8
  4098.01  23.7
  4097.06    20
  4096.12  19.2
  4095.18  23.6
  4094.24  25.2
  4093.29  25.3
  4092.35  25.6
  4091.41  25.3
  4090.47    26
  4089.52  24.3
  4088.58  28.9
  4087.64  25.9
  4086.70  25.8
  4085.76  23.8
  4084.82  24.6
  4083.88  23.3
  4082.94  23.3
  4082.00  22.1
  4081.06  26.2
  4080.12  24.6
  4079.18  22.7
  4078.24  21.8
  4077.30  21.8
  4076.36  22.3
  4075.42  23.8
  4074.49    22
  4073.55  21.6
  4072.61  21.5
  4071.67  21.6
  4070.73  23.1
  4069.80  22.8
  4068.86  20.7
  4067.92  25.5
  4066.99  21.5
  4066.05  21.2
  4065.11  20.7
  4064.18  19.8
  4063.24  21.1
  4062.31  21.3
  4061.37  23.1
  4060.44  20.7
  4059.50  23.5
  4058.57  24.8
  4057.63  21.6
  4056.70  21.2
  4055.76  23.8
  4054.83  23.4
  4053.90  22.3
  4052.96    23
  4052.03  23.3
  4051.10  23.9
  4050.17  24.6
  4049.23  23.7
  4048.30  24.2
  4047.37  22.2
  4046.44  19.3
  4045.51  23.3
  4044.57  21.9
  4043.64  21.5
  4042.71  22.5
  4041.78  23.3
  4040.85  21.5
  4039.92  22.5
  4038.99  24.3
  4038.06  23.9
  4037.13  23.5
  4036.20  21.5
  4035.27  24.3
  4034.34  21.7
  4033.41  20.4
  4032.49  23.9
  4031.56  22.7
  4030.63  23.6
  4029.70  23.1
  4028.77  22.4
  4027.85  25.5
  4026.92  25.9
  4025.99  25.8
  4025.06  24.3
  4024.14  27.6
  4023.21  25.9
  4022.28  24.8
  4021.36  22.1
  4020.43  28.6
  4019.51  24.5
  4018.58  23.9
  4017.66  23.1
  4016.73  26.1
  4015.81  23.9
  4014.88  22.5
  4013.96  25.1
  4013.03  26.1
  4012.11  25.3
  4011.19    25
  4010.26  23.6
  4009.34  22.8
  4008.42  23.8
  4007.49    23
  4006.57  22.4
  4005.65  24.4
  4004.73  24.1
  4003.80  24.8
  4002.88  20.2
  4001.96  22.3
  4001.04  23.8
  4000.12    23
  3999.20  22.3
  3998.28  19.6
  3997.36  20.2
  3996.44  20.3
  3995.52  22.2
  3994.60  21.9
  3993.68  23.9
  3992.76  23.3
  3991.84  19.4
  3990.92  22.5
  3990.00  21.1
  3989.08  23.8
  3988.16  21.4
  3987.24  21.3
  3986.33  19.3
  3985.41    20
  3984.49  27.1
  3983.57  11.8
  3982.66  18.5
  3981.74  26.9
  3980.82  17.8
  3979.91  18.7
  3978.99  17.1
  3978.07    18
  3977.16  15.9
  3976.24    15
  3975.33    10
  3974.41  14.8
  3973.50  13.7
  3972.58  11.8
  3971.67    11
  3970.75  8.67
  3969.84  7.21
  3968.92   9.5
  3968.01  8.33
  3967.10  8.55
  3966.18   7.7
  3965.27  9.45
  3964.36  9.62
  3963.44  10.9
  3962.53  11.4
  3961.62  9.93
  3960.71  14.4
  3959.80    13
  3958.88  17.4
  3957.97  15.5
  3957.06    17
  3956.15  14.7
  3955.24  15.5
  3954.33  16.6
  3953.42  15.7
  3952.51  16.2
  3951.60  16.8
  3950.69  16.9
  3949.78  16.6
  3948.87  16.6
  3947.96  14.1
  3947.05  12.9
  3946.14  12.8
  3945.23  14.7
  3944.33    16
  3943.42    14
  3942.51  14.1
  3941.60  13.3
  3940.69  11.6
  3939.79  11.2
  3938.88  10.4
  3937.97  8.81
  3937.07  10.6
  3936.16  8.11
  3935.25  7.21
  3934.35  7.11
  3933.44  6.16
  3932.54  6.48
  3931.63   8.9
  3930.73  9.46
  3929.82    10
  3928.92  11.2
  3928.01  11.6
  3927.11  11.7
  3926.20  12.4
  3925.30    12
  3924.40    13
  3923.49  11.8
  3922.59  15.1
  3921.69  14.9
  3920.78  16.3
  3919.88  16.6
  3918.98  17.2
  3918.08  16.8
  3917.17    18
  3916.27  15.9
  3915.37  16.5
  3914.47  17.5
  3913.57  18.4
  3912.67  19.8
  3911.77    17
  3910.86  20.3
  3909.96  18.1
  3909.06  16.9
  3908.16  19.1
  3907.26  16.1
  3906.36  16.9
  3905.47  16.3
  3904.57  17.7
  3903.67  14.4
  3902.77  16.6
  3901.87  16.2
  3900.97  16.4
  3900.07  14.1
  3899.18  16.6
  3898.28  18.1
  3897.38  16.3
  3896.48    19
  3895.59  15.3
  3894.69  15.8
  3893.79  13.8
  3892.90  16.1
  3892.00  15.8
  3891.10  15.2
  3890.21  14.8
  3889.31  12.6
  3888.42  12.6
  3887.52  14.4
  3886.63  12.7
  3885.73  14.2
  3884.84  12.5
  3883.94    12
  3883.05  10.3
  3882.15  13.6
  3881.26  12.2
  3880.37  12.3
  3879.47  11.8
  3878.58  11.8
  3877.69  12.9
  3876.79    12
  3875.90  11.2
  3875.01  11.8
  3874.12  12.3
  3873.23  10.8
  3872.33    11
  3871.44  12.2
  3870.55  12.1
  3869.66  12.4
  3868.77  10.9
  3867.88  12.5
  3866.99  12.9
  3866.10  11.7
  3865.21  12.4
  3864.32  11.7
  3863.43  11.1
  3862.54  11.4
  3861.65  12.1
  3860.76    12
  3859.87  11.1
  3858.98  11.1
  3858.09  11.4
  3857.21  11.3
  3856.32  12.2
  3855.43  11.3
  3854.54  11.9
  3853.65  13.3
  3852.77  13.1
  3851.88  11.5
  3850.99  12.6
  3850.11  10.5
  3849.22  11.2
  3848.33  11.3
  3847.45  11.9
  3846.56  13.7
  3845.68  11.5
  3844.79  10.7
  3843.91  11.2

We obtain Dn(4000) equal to 1.9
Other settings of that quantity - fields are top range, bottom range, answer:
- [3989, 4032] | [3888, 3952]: 1.72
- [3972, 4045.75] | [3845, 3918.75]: 1.69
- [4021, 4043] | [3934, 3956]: 1.86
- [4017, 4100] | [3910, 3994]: 1.68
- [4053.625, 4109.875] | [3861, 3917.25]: 1.74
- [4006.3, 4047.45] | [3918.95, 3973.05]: 2.01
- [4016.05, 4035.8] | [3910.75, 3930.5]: 1.71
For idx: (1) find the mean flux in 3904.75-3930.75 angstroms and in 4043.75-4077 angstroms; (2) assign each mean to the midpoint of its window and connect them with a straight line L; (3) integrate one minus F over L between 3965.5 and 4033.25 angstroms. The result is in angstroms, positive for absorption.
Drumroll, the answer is -3.67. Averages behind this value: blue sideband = 15.5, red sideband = 22.4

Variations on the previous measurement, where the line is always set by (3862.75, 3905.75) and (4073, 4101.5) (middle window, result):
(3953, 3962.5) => 1.3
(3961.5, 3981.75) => 6.3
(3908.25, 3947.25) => 5.6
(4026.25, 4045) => -1.7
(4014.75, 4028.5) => -3.1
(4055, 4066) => 0.2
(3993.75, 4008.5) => -2.3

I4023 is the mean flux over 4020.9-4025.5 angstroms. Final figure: 25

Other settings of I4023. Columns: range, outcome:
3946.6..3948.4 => 13.5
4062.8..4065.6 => 20.5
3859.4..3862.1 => 11.7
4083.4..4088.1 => 24.7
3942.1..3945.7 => 14.7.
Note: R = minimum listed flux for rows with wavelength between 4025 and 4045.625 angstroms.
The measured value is 20.4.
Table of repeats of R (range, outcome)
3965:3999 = 7.21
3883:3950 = 6.16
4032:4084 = 19.3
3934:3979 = 7.11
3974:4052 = 10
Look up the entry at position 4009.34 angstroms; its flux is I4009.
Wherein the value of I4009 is 22.8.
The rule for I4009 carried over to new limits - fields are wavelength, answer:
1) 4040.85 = 21.5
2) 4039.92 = 22.5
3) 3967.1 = 8.55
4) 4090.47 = 26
